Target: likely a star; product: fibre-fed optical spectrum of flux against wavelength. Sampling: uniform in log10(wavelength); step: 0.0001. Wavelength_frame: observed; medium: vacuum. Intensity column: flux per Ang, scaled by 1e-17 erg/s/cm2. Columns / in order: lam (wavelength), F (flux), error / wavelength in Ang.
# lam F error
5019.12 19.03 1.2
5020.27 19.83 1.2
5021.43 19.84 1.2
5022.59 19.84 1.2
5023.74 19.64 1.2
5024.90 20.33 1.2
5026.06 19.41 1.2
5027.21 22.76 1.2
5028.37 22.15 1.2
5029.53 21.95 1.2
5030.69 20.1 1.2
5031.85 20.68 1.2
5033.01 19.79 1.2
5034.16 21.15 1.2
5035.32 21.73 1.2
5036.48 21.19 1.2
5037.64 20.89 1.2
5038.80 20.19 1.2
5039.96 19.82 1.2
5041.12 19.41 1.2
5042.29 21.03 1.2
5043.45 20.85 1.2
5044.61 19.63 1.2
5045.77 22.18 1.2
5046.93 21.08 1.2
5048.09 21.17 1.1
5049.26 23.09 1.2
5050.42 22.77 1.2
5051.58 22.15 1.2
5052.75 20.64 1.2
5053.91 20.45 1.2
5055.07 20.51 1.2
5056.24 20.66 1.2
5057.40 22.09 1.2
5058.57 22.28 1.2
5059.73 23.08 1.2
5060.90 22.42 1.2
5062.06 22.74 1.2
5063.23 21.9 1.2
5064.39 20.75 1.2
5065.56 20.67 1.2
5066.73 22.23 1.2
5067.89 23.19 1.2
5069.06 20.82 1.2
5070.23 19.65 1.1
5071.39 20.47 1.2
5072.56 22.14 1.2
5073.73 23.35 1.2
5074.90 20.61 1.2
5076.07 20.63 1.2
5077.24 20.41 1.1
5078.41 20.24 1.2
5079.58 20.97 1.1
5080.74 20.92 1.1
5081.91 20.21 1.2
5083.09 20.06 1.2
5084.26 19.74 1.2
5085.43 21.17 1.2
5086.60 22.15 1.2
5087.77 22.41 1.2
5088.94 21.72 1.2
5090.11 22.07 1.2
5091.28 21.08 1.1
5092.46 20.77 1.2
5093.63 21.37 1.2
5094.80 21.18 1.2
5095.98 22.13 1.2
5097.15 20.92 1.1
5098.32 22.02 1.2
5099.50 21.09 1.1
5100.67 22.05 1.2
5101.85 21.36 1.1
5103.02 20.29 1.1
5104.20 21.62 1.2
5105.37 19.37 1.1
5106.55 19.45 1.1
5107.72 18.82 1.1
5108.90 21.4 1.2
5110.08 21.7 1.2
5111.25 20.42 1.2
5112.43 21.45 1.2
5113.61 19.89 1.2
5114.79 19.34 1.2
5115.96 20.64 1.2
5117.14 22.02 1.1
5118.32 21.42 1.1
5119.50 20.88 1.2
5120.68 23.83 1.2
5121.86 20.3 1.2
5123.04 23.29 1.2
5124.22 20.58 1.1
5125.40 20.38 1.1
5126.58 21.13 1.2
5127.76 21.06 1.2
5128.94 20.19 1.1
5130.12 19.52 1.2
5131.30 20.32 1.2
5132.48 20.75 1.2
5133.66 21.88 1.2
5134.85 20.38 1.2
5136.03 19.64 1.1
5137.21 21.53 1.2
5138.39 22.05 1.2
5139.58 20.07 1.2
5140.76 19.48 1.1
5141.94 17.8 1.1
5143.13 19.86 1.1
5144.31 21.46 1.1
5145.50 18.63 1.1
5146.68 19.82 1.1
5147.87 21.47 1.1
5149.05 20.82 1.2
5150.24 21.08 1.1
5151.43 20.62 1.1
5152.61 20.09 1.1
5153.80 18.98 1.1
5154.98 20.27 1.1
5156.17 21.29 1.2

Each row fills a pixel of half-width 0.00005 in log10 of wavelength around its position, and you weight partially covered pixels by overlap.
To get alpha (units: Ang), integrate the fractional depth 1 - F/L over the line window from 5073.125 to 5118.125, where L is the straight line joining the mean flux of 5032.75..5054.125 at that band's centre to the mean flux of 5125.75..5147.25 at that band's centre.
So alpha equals -0.7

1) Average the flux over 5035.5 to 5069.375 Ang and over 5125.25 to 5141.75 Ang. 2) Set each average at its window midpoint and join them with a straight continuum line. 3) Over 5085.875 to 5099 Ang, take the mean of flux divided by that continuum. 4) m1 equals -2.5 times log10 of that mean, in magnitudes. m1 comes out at -0.03 mag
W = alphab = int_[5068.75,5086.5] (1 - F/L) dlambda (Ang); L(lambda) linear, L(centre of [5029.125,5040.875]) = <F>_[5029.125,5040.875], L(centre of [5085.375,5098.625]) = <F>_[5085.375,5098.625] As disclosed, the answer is 0.5 Ang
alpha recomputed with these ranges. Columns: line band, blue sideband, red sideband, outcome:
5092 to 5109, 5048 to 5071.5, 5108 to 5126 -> 0.29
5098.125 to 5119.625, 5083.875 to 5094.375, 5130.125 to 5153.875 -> 0.25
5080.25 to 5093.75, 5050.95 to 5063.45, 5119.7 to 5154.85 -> 0.10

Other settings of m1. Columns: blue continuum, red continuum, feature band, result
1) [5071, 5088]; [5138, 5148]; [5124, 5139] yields -0.03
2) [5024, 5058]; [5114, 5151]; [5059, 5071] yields -0.04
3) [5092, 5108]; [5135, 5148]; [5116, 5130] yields -0.04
